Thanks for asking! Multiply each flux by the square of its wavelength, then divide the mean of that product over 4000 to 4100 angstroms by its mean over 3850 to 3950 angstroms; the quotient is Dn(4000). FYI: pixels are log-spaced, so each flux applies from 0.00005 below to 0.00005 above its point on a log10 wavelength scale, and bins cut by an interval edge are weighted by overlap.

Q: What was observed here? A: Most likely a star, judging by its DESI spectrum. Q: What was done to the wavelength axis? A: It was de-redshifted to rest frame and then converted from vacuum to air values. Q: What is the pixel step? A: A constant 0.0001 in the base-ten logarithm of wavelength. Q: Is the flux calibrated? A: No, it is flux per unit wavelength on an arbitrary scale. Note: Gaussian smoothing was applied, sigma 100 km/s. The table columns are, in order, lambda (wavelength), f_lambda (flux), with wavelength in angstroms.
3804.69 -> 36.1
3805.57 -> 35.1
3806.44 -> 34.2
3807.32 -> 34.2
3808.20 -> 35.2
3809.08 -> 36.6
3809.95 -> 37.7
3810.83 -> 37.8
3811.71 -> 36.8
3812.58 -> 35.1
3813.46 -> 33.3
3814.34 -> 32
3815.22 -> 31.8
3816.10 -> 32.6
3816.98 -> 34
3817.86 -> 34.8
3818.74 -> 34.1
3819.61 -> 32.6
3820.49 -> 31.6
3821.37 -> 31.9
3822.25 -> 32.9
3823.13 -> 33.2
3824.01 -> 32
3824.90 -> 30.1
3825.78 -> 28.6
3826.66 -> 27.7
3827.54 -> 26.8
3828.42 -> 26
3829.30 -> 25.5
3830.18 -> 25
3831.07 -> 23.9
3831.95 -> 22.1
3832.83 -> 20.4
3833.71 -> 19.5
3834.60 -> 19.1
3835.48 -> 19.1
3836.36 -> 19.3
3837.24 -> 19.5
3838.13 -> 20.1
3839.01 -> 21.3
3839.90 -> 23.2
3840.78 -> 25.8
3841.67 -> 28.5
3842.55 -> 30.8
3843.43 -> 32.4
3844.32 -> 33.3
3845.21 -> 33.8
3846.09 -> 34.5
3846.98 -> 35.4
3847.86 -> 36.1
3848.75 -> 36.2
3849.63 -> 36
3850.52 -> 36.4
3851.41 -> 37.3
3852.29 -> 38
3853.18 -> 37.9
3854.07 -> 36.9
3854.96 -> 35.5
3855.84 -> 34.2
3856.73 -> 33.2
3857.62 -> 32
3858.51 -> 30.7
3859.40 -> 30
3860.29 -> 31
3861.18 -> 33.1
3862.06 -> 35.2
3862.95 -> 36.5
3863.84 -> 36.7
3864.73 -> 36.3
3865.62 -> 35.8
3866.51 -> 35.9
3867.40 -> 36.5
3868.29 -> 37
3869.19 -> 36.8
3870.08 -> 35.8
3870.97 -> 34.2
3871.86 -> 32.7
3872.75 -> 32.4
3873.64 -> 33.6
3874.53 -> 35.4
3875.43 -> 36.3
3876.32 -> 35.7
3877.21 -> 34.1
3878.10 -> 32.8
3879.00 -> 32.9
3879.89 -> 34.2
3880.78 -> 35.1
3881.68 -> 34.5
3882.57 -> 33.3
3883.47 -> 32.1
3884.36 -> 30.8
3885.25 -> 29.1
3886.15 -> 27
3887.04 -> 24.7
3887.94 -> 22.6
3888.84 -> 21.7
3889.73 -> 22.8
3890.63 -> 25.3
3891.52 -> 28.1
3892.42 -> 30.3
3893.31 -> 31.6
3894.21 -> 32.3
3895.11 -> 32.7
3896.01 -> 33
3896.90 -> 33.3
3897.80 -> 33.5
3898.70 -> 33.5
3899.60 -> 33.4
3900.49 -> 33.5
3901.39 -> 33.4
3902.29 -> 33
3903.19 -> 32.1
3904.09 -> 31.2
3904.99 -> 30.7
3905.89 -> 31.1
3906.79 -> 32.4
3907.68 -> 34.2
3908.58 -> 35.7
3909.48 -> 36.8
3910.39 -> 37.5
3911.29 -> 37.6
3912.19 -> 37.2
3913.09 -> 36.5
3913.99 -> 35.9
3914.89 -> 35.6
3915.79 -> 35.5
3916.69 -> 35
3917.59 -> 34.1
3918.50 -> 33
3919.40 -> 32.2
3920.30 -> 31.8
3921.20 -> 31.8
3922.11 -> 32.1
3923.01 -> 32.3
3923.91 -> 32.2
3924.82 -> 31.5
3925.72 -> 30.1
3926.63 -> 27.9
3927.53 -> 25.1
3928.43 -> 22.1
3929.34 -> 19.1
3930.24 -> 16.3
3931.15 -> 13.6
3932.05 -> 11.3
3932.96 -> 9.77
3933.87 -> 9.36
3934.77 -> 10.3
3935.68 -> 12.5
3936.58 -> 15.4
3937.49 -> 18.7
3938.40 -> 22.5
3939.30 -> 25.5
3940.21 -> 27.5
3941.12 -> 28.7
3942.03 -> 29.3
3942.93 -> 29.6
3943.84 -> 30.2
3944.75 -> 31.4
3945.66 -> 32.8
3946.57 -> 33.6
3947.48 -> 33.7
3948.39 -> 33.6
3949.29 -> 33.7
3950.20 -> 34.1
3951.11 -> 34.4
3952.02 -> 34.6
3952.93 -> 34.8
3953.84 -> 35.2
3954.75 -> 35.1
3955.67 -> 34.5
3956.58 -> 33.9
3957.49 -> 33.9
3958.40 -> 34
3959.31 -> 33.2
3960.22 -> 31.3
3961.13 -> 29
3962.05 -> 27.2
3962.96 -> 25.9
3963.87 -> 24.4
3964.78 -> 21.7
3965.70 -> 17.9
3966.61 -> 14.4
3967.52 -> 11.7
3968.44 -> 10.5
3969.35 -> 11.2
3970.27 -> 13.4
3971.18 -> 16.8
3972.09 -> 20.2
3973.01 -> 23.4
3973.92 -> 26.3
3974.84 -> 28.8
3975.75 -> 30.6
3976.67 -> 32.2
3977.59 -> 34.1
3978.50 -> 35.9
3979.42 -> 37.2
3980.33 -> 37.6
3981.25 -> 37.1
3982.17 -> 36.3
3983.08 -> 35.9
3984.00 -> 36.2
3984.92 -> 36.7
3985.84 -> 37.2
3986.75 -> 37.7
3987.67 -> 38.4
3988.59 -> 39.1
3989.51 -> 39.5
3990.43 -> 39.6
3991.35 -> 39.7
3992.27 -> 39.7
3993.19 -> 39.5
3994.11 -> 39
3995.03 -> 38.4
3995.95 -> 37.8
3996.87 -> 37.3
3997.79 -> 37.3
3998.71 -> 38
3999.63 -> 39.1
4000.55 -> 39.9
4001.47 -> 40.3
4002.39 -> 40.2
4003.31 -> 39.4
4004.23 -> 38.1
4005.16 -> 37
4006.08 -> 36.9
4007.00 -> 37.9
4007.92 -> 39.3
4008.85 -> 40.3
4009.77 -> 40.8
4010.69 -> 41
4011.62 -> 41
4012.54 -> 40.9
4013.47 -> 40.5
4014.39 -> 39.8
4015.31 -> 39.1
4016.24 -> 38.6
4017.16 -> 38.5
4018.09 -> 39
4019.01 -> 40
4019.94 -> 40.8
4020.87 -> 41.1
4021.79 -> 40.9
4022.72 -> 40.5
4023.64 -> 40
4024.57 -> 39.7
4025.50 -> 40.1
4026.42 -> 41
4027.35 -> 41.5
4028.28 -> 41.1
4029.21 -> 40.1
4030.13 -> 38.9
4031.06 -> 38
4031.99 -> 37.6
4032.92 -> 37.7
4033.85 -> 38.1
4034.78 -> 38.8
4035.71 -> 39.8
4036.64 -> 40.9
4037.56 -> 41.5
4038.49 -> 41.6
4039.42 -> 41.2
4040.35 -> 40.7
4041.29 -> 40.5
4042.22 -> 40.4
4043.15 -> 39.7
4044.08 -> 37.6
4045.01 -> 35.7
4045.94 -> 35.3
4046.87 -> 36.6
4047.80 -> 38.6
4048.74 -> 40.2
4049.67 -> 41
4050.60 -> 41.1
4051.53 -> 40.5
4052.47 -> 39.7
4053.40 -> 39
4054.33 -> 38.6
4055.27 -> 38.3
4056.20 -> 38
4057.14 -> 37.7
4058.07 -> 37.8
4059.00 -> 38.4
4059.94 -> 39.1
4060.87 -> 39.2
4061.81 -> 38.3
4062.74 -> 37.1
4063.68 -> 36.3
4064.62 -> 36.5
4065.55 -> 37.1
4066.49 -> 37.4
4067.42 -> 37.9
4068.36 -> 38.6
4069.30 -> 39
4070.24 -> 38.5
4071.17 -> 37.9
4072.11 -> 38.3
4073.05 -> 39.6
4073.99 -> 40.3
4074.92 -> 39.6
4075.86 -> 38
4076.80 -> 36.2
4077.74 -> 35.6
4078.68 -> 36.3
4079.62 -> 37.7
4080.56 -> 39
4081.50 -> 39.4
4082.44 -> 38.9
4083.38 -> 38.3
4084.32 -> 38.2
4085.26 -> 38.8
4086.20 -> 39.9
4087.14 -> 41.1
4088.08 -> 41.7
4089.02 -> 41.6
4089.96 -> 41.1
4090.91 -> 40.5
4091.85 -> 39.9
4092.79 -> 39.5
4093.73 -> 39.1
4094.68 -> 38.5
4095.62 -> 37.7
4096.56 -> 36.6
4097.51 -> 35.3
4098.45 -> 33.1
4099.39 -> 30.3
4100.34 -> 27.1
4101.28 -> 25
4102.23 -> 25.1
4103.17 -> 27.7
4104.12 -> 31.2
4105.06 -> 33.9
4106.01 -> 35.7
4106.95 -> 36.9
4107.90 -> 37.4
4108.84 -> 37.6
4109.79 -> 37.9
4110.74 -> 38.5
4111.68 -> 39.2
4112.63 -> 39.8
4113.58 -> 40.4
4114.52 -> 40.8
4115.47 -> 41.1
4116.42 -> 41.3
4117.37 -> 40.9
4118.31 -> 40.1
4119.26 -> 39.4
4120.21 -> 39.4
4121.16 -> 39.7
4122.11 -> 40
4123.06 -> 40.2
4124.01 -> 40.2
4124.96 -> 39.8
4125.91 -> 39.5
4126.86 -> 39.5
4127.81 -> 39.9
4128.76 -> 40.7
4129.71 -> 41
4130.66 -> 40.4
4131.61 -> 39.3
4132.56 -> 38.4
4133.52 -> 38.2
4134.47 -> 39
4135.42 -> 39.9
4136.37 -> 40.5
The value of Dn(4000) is 1.4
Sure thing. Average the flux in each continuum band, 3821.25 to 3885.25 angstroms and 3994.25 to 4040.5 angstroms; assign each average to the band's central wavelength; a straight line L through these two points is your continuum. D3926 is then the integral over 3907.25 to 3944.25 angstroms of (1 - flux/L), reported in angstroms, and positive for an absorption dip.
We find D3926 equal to 7.9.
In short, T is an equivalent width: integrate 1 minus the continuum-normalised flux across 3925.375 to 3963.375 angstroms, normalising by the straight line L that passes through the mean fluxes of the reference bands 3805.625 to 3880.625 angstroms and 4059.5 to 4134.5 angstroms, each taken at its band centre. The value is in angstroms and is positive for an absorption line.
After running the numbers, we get 8.4 angstroms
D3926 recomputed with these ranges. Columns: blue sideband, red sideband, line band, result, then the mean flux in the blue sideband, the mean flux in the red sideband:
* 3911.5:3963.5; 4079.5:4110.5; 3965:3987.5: 2.3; 28.7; 36.4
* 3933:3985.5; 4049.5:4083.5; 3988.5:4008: -4.5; 27.6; 38.4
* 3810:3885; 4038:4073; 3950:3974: 6.5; 31.8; 38.6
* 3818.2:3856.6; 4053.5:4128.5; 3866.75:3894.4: -0.7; 29.5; 37.8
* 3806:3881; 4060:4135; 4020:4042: -2.2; 31.9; 37.9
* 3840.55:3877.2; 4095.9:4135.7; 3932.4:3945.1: 5.0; 34.5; 37.3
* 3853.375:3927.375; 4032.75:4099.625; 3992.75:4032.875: -2.8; 32.9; 38.6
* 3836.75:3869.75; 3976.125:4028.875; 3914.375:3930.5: 2.5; 33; 38.8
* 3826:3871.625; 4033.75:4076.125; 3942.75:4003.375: 5.9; 30.7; 38.8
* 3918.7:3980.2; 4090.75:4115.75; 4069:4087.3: -2.3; 26.4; 35.7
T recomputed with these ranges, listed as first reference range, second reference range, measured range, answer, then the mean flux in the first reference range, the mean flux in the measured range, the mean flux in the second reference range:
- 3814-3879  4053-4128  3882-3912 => 1.3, 31.4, 31.3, 37.8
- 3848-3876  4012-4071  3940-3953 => 1.7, 35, 32.1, 39.2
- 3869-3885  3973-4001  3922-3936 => 5.7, 34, 20.8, 36.5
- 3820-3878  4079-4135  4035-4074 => -2.4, 31.2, 38.8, 37.9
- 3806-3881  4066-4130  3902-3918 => -0.5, 31.9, 34.6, 37.9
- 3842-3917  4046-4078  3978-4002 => -1.1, 33.4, 38.1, 38.4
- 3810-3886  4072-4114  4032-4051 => -1.8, 31.7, 39.3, 36.9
